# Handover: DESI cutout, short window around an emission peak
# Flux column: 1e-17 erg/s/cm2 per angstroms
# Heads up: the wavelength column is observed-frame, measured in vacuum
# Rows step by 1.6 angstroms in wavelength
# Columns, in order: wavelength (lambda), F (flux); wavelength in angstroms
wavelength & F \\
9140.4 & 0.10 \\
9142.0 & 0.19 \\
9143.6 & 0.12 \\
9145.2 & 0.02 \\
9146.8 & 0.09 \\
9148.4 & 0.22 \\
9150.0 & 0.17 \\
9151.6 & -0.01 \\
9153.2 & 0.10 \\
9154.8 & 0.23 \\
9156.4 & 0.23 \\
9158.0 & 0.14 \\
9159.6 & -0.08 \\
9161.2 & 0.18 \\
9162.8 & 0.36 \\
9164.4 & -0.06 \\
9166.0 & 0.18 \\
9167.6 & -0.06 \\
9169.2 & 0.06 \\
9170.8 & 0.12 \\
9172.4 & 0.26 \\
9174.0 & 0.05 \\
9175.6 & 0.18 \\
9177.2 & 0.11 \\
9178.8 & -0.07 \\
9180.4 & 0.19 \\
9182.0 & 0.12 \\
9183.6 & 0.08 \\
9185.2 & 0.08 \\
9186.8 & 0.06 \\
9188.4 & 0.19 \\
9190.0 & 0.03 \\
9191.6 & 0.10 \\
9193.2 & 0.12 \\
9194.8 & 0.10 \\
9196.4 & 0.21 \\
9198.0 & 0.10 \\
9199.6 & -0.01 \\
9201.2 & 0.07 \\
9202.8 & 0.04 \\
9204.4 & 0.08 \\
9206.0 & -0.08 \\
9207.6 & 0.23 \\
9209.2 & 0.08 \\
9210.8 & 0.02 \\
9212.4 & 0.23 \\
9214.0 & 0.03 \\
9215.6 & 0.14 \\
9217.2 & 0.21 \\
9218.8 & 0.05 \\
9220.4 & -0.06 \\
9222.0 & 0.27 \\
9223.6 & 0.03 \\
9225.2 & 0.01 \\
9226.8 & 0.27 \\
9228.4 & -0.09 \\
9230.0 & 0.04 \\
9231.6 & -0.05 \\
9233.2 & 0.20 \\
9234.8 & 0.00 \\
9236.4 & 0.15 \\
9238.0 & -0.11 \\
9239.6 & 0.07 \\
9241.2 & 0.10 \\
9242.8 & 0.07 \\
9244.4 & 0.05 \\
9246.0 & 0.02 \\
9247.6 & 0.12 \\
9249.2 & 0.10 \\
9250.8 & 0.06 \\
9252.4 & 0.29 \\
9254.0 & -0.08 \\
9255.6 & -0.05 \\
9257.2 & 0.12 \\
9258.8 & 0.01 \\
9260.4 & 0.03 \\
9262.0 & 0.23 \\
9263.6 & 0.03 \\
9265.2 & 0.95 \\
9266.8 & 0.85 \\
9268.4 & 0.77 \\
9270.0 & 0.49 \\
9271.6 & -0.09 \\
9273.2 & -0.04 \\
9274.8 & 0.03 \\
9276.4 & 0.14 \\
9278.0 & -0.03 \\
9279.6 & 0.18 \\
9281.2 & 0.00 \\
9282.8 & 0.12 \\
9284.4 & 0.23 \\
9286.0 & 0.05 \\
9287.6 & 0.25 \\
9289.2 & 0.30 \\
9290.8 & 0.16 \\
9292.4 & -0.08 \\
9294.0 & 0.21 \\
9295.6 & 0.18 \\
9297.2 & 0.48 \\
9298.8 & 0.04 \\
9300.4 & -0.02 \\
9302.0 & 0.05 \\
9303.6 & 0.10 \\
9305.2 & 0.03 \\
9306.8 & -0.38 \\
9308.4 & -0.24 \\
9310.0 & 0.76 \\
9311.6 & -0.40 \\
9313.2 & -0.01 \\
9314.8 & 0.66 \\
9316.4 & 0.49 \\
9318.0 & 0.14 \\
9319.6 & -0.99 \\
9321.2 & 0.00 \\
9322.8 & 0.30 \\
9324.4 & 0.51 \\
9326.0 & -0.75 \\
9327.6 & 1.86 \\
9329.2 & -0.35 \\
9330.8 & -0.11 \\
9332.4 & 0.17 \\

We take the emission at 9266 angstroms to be Hbeta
